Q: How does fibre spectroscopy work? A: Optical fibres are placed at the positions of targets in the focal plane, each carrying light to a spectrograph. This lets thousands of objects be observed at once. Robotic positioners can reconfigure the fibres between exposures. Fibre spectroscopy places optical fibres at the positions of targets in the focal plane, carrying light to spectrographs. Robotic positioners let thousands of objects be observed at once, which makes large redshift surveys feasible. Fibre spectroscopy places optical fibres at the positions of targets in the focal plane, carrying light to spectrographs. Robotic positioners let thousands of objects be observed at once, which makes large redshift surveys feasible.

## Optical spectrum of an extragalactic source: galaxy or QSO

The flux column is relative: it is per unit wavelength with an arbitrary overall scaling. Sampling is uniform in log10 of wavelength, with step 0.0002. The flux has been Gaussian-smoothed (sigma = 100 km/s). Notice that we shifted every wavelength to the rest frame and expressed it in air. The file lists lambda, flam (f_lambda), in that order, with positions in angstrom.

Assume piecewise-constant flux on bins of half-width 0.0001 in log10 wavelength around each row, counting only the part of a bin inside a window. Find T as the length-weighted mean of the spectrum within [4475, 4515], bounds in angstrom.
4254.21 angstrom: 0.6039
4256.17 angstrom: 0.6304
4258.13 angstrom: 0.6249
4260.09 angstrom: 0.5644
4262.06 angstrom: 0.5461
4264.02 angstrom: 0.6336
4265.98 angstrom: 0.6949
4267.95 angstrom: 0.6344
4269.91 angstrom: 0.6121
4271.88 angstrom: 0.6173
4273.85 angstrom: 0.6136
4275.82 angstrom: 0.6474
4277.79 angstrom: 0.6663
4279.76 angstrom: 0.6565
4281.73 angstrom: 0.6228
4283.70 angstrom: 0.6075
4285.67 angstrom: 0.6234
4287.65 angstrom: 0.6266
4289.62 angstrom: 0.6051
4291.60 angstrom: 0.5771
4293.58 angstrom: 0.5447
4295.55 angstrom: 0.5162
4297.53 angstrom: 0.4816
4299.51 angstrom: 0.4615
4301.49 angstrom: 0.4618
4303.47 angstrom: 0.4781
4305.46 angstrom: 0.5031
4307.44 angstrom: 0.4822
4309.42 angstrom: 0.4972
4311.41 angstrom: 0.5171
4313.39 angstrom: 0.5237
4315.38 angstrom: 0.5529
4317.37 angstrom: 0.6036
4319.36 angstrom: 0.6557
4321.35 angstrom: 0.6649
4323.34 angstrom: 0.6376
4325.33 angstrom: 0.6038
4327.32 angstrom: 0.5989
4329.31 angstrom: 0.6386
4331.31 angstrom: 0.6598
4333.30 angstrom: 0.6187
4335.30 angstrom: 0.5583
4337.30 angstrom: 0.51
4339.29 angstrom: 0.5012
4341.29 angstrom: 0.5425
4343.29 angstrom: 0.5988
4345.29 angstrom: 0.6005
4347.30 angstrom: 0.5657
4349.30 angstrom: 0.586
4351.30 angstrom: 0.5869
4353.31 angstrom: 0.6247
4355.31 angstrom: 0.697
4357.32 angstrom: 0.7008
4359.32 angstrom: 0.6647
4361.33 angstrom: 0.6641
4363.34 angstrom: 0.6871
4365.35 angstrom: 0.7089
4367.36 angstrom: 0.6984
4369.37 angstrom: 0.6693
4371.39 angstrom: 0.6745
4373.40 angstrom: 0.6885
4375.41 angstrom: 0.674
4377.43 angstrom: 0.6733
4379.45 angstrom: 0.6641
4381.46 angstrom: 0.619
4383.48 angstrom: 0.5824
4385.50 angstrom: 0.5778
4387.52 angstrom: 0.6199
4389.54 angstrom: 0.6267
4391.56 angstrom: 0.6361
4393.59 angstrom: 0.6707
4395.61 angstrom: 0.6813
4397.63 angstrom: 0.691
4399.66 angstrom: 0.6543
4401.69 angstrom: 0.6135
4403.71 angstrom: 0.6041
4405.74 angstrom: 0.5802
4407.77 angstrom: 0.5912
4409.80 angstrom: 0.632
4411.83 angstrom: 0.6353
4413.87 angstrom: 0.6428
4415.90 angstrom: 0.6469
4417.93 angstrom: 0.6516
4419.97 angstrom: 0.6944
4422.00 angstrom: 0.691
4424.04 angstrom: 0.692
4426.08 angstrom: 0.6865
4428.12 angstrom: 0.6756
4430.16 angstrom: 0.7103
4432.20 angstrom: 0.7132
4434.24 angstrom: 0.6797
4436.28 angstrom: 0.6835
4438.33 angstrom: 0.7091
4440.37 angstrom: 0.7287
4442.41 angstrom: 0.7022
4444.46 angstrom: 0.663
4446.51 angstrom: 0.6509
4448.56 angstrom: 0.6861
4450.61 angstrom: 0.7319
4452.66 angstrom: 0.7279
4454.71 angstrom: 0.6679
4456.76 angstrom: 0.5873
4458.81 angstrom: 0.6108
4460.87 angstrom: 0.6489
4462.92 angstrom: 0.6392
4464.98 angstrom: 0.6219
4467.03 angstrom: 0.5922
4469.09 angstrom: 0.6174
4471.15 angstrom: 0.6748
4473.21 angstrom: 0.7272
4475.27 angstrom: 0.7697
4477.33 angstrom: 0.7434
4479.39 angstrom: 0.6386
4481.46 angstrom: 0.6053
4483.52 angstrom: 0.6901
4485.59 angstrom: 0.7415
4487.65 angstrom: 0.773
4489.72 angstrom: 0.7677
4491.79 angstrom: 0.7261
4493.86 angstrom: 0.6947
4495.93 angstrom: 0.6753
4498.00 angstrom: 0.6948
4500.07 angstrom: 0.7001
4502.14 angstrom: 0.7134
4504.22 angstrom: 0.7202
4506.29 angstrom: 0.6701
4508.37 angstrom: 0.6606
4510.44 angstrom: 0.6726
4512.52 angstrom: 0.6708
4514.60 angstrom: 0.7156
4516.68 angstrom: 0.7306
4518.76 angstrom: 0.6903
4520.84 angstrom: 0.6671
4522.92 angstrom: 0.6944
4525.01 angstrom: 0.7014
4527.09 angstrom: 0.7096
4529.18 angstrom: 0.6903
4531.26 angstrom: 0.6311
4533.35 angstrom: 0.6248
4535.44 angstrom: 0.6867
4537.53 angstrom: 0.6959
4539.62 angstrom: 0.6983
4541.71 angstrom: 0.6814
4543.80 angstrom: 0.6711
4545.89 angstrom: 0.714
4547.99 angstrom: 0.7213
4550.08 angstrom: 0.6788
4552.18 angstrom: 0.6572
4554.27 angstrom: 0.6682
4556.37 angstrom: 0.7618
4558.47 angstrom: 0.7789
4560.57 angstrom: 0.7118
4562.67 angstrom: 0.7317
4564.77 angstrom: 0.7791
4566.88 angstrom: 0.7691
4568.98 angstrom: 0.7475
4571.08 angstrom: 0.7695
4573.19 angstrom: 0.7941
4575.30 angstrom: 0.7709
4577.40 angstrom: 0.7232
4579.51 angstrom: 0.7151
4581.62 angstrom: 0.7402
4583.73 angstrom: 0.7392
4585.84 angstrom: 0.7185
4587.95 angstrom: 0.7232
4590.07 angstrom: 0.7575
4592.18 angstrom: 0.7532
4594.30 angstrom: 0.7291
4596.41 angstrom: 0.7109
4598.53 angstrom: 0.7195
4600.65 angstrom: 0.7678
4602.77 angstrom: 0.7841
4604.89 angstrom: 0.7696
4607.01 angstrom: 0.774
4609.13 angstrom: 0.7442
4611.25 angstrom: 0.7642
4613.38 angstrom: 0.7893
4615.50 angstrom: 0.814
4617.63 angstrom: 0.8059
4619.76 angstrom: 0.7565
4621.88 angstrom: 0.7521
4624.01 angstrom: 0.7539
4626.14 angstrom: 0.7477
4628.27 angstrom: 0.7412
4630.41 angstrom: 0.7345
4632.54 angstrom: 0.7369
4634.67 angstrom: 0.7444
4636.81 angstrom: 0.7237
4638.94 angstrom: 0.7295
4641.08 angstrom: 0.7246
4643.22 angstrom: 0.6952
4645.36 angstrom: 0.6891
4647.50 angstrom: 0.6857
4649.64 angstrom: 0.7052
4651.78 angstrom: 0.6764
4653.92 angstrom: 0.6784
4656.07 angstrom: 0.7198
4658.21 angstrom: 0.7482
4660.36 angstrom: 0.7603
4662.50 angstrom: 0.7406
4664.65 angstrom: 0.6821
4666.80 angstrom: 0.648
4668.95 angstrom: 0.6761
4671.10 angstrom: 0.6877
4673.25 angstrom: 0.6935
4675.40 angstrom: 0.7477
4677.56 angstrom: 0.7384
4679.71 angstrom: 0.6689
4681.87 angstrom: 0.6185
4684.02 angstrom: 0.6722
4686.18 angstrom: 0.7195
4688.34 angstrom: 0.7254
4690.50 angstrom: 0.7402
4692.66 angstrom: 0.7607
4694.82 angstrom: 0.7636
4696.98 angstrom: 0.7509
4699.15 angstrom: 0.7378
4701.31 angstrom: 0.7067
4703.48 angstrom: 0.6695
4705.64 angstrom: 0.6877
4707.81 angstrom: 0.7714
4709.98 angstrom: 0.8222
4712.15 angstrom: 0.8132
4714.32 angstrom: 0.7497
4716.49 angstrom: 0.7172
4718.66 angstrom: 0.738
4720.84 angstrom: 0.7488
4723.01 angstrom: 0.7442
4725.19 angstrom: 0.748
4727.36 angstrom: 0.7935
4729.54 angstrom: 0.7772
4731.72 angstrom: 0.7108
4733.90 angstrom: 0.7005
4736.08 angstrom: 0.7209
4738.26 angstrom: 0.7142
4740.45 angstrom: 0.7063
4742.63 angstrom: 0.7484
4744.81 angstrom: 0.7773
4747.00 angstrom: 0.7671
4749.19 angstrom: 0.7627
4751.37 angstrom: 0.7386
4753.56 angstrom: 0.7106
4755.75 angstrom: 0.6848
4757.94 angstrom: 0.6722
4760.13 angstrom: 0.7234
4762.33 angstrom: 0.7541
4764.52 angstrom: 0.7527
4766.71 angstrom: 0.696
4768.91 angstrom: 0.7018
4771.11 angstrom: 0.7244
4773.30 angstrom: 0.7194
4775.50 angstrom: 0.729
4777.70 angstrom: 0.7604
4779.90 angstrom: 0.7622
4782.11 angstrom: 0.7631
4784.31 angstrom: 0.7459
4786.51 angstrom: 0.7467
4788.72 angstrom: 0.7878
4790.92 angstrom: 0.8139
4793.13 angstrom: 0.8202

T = 0.701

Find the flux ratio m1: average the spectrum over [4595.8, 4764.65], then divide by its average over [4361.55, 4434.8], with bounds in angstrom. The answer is 1.12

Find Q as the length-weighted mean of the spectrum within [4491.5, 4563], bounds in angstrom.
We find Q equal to 0.694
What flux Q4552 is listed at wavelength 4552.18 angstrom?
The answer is 0.6572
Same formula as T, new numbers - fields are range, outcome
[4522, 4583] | 0.715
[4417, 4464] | 0.679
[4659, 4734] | 0.727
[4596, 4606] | 0.753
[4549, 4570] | 0.728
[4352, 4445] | 0.662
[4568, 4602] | 0.743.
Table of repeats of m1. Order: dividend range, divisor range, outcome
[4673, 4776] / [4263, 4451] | 1.17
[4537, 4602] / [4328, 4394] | 1.16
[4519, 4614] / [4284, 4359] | 1.26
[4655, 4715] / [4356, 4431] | 1.10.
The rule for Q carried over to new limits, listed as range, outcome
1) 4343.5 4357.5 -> 0.617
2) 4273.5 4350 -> 0.574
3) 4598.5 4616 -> 0.771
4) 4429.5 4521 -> 0.687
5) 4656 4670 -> 0.71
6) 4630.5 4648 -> 0.718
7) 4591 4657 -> 0.739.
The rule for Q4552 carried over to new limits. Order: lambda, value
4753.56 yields 0.7106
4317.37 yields 0.6036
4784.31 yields 0.7459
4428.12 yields 0.6756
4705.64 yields 0.6877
